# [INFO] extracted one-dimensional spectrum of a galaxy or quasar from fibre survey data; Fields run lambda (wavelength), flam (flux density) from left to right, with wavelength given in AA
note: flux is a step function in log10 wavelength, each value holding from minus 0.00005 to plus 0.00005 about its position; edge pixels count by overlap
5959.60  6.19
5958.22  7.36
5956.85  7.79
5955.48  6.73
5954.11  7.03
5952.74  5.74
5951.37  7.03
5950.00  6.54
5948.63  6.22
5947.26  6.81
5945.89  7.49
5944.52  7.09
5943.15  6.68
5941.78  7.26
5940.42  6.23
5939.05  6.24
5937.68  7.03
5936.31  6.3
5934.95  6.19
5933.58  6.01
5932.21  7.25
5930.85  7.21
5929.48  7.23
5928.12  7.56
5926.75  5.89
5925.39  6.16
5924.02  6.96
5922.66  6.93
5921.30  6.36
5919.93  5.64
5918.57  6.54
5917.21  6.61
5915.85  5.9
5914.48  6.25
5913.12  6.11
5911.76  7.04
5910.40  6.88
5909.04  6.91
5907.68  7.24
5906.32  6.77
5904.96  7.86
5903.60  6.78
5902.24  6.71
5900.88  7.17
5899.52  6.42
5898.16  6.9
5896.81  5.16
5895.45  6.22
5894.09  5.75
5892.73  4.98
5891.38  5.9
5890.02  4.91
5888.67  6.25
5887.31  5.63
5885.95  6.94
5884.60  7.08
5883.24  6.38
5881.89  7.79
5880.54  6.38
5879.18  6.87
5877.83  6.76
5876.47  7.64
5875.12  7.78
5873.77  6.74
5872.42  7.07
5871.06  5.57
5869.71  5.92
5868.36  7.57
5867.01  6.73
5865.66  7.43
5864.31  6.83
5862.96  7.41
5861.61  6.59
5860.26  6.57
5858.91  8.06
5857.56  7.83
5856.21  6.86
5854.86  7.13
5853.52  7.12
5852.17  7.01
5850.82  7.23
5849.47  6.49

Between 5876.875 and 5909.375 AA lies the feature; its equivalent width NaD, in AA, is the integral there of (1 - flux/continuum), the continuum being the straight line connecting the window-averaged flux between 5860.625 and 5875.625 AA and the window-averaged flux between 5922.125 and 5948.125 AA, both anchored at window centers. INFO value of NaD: 1.56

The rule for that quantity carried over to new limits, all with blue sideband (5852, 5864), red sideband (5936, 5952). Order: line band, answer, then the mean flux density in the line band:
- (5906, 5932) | 0.8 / 6.65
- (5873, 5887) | 0.1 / 7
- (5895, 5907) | 0.5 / 6.67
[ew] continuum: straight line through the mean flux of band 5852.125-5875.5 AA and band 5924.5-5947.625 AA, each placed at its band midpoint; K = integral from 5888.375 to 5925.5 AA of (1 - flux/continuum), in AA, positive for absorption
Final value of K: 2.4 AA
